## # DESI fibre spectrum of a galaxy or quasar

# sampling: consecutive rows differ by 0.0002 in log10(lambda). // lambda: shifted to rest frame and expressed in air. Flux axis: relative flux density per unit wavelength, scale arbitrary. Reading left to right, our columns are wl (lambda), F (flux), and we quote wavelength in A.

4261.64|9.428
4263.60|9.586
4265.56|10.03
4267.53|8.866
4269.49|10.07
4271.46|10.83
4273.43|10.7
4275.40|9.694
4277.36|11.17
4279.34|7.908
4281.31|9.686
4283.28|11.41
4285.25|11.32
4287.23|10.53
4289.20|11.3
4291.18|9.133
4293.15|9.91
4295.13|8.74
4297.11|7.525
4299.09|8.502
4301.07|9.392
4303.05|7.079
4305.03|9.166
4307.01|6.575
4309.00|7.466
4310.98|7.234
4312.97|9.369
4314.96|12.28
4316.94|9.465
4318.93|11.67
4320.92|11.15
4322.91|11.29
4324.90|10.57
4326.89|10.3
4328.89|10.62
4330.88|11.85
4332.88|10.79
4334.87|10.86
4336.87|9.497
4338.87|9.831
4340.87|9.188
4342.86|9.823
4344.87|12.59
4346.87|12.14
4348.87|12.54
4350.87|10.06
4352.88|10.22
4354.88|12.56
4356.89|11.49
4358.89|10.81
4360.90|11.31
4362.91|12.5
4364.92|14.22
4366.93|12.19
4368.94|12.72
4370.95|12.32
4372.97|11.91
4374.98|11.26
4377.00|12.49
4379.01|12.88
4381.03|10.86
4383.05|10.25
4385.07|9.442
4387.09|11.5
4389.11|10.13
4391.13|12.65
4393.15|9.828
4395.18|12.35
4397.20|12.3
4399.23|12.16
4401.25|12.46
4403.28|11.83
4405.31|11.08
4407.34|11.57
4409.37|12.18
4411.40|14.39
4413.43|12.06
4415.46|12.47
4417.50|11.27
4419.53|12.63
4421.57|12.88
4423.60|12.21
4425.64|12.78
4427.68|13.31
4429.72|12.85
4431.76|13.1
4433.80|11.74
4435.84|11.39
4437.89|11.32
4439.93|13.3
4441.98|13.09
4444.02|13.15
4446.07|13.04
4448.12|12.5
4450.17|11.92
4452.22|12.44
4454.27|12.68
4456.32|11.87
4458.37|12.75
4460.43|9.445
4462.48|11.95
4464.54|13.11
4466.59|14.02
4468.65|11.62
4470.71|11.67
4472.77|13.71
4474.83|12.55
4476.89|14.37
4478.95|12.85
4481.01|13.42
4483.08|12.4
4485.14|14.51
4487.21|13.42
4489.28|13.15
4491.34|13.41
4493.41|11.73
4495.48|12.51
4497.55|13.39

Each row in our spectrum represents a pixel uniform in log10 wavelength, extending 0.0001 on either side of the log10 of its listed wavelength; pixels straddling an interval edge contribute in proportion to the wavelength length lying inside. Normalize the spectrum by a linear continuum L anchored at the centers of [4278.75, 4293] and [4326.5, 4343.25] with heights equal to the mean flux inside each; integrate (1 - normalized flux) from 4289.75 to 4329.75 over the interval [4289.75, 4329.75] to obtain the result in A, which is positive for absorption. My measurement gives 3.5 A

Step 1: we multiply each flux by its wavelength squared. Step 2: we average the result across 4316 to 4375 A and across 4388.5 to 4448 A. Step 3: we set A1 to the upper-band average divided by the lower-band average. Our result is 1.13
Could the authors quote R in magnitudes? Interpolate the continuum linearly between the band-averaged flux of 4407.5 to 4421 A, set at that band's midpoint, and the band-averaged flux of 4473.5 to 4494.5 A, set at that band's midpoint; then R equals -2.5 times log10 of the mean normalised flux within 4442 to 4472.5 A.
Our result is 0.047 mag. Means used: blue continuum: 12.5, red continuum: 13.2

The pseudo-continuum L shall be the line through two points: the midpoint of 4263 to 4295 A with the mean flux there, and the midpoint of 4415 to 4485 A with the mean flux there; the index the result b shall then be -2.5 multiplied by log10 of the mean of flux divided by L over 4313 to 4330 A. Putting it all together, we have -0.01 mag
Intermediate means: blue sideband 10.1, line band 10.8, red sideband 12.5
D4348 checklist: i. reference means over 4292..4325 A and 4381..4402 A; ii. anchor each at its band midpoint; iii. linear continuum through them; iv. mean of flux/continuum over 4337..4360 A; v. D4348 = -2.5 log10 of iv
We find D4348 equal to -0.08 mag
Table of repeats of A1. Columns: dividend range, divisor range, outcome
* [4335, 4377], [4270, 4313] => 1.27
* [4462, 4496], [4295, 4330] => 1.49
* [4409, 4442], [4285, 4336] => 1.35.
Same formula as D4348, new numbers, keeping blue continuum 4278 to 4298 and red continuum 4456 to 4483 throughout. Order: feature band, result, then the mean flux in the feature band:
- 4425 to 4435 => -0.07 mag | 12.7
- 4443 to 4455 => -0.03 mag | 12.6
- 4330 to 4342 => 0.02 mag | 10.3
